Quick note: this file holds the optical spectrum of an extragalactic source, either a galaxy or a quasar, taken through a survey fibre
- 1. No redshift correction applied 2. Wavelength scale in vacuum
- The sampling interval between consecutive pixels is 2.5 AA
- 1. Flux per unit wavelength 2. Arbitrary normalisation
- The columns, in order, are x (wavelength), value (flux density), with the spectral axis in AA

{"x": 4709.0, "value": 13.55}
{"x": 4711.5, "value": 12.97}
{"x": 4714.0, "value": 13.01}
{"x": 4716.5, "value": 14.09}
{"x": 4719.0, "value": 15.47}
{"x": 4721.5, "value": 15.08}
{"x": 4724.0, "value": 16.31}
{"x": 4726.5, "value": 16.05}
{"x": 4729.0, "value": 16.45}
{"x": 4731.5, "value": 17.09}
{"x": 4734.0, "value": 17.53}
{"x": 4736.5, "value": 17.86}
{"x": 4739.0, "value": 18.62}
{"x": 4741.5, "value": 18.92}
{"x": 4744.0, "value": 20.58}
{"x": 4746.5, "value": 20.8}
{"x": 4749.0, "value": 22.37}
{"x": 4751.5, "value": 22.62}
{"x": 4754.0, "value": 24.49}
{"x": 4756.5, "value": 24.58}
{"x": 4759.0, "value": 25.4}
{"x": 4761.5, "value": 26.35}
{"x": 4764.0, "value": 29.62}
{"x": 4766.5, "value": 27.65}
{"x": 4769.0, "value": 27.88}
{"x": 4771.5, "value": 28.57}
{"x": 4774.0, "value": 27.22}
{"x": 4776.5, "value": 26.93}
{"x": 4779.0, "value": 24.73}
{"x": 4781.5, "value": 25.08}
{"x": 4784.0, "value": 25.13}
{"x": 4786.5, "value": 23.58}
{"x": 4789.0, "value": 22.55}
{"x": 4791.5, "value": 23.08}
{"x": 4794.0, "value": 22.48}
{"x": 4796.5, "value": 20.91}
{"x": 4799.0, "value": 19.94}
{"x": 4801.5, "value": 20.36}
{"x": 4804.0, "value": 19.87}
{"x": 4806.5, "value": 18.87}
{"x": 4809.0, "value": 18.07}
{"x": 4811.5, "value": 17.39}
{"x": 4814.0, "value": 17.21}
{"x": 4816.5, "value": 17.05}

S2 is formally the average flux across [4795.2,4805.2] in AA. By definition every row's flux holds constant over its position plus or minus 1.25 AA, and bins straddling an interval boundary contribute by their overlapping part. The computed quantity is 20.3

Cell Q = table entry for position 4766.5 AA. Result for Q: 27.65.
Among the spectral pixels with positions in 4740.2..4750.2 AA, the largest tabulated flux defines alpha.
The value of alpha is 22.37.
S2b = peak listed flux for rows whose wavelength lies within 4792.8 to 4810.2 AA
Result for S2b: 22.48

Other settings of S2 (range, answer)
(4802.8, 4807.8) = 19.4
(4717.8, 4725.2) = 15.6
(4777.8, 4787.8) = 24.6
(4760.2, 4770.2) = 27.9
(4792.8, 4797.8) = 21.7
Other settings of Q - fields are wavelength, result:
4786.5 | 23.58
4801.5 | 20.36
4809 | 18.07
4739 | 18.62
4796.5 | 20.91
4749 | 22.37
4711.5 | 12.97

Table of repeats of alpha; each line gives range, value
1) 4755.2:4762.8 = 26.35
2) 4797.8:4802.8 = 20.36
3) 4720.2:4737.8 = 17.86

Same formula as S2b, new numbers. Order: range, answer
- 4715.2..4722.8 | 15.47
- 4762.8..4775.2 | 29.62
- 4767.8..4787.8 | 28.57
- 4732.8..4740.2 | 18.62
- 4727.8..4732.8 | 17.09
